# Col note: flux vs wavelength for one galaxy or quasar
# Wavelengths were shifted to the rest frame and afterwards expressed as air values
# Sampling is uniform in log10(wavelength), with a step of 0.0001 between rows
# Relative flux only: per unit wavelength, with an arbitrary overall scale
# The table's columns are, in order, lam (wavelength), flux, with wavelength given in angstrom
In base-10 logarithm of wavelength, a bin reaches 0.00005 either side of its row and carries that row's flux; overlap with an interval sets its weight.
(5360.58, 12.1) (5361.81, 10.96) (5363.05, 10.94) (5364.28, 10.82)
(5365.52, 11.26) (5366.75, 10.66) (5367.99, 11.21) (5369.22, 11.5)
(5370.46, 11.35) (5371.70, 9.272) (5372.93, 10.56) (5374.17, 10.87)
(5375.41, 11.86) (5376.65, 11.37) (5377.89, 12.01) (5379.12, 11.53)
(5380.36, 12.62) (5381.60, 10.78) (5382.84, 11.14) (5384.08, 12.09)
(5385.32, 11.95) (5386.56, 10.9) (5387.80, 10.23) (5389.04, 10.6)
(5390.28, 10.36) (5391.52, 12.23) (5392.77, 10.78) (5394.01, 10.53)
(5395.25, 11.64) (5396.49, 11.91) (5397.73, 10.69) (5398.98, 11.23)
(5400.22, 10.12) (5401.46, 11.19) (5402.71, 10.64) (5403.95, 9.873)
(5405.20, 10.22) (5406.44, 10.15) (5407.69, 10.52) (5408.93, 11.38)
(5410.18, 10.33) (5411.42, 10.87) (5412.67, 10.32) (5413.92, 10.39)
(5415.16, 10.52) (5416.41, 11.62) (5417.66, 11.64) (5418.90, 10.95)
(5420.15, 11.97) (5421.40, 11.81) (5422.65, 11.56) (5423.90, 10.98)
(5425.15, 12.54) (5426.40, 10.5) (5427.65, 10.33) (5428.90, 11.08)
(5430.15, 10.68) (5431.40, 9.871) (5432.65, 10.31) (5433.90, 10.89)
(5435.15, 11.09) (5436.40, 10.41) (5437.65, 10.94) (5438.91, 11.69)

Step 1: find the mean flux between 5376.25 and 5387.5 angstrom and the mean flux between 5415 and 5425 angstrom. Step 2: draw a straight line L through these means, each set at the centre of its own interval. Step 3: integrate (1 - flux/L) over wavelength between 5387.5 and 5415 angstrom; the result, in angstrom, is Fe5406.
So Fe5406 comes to 1.9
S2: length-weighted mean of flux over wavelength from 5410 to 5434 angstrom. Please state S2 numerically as 11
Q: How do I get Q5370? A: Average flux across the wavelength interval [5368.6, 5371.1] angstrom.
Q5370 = 11.4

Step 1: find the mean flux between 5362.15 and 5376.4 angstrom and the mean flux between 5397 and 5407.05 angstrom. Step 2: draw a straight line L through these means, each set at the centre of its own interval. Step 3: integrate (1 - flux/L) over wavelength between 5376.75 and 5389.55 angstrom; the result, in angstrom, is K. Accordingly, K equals -0.7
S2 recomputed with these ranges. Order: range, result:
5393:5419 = 10.8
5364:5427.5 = 11.1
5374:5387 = 11.6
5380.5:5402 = 11.1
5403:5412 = 10.5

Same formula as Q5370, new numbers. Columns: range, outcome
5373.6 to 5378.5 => 11.5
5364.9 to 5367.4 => 11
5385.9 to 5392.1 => 10.9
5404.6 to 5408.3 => 10.3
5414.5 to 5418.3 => 11.3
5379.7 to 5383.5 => 11.5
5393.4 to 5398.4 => 11.2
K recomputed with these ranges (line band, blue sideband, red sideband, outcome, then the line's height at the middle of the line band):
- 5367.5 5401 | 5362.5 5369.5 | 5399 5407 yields -1.3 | 10.8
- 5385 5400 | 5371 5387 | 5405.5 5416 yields -0.1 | 11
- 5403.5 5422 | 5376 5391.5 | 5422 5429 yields 0.6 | 11.2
